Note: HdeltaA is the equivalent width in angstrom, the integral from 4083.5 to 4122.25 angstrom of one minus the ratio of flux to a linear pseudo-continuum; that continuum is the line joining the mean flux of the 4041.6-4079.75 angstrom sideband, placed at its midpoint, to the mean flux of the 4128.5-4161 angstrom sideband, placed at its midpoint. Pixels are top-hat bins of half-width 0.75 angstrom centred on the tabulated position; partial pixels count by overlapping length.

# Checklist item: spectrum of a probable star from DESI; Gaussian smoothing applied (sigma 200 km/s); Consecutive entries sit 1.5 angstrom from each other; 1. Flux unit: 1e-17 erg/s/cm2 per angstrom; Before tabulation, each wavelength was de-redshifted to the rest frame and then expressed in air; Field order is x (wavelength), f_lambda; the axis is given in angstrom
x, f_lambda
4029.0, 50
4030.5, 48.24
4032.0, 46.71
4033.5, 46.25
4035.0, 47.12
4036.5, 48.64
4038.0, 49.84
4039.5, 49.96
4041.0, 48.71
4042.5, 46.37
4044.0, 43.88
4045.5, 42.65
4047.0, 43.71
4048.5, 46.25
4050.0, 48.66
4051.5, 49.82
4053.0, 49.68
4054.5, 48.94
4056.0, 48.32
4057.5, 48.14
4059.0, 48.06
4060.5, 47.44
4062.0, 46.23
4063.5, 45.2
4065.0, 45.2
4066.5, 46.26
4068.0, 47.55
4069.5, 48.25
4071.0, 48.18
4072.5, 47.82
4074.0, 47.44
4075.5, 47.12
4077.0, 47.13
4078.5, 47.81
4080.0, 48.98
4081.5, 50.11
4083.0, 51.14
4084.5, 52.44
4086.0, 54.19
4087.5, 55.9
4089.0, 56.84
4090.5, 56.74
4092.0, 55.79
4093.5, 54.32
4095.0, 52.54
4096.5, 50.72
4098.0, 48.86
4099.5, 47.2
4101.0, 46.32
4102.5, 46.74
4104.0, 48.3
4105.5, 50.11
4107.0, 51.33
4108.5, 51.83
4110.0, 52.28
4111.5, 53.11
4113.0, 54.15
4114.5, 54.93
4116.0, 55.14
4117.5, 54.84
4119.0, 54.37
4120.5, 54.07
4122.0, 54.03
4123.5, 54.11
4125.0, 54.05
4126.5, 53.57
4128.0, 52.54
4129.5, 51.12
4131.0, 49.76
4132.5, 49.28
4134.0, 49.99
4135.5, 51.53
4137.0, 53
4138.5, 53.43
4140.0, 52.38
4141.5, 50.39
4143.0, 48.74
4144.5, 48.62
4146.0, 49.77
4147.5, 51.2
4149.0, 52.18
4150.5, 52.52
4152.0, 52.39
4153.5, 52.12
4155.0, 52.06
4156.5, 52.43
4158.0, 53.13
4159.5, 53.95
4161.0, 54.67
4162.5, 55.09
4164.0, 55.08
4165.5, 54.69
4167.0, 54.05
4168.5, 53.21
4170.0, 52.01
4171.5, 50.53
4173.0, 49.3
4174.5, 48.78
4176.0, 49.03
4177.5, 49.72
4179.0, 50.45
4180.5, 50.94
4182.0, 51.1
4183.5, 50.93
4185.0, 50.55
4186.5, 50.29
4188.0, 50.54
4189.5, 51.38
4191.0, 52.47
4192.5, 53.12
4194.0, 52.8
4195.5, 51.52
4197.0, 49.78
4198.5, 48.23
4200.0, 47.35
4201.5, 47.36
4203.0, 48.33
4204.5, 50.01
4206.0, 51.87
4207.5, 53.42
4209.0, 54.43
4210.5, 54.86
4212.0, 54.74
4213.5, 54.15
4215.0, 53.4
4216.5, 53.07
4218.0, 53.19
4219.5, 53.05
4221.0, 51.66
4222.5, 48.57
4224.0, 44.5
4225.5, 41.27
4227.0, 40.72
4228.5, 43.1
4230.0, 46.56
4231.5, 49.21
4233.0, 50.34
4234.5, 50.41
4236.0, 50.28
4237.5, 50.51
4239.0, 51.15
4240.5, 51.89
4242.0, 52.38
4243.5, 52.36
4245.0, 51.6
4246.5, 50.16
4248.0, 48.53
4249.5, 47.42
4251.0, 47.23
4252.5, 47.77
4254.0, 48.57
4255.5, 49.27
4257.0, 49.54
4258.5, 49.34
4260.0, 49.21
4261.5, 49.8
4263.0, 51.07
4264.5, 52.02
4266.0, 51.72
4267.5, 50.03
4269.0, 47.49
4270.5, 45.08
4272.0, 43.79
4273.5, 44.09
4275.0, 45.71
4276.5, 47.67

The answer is -2.6 angstrom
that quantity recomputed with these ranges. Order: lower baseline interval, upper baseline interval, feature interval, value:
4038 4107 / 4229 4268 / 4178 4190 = -0.29 angstrom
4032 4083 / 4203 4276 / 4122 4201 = -4.72 angstrom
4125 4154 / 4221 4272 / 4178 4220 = -1.38 angstrom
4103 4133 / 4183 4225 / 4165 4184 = 0.22 angstrom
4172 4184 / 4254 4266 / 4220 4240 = 0.94 angstrom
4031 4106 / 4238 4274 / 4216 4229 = 0.40 angstrom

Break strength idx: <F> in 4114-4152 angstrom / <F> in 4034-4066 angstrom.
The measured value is 1.10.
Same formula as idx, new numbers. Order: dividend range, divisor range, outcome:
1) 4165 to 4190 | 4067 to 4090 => 1.02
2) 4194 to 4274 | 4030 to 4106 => 1.02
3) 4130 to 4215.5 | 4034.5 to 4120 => 1.04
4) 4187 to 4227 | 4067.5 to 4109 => 1.01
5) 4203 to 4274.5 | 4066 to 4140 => 0.97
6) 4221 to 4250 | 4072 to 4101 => 0.95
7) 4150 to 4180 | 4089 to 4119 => 1.00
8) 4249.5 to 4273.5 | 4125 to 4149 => 0.95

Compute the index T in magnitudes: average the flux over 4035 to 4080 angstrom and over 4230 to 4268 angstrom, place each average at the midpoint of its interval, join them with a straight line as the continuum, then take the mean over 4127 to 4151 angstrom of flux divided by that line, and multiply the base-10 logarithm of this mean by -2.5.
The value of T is -0.06 mag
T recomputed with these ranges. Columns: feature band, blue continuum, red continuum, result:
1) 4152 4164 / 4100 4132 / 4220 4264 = -0.05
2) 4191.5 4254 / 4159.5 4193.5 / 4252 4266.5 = 0.01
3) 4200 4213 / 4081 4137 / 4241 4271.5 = -0.03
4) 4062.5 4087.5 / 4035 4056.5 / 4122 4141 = 0.01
